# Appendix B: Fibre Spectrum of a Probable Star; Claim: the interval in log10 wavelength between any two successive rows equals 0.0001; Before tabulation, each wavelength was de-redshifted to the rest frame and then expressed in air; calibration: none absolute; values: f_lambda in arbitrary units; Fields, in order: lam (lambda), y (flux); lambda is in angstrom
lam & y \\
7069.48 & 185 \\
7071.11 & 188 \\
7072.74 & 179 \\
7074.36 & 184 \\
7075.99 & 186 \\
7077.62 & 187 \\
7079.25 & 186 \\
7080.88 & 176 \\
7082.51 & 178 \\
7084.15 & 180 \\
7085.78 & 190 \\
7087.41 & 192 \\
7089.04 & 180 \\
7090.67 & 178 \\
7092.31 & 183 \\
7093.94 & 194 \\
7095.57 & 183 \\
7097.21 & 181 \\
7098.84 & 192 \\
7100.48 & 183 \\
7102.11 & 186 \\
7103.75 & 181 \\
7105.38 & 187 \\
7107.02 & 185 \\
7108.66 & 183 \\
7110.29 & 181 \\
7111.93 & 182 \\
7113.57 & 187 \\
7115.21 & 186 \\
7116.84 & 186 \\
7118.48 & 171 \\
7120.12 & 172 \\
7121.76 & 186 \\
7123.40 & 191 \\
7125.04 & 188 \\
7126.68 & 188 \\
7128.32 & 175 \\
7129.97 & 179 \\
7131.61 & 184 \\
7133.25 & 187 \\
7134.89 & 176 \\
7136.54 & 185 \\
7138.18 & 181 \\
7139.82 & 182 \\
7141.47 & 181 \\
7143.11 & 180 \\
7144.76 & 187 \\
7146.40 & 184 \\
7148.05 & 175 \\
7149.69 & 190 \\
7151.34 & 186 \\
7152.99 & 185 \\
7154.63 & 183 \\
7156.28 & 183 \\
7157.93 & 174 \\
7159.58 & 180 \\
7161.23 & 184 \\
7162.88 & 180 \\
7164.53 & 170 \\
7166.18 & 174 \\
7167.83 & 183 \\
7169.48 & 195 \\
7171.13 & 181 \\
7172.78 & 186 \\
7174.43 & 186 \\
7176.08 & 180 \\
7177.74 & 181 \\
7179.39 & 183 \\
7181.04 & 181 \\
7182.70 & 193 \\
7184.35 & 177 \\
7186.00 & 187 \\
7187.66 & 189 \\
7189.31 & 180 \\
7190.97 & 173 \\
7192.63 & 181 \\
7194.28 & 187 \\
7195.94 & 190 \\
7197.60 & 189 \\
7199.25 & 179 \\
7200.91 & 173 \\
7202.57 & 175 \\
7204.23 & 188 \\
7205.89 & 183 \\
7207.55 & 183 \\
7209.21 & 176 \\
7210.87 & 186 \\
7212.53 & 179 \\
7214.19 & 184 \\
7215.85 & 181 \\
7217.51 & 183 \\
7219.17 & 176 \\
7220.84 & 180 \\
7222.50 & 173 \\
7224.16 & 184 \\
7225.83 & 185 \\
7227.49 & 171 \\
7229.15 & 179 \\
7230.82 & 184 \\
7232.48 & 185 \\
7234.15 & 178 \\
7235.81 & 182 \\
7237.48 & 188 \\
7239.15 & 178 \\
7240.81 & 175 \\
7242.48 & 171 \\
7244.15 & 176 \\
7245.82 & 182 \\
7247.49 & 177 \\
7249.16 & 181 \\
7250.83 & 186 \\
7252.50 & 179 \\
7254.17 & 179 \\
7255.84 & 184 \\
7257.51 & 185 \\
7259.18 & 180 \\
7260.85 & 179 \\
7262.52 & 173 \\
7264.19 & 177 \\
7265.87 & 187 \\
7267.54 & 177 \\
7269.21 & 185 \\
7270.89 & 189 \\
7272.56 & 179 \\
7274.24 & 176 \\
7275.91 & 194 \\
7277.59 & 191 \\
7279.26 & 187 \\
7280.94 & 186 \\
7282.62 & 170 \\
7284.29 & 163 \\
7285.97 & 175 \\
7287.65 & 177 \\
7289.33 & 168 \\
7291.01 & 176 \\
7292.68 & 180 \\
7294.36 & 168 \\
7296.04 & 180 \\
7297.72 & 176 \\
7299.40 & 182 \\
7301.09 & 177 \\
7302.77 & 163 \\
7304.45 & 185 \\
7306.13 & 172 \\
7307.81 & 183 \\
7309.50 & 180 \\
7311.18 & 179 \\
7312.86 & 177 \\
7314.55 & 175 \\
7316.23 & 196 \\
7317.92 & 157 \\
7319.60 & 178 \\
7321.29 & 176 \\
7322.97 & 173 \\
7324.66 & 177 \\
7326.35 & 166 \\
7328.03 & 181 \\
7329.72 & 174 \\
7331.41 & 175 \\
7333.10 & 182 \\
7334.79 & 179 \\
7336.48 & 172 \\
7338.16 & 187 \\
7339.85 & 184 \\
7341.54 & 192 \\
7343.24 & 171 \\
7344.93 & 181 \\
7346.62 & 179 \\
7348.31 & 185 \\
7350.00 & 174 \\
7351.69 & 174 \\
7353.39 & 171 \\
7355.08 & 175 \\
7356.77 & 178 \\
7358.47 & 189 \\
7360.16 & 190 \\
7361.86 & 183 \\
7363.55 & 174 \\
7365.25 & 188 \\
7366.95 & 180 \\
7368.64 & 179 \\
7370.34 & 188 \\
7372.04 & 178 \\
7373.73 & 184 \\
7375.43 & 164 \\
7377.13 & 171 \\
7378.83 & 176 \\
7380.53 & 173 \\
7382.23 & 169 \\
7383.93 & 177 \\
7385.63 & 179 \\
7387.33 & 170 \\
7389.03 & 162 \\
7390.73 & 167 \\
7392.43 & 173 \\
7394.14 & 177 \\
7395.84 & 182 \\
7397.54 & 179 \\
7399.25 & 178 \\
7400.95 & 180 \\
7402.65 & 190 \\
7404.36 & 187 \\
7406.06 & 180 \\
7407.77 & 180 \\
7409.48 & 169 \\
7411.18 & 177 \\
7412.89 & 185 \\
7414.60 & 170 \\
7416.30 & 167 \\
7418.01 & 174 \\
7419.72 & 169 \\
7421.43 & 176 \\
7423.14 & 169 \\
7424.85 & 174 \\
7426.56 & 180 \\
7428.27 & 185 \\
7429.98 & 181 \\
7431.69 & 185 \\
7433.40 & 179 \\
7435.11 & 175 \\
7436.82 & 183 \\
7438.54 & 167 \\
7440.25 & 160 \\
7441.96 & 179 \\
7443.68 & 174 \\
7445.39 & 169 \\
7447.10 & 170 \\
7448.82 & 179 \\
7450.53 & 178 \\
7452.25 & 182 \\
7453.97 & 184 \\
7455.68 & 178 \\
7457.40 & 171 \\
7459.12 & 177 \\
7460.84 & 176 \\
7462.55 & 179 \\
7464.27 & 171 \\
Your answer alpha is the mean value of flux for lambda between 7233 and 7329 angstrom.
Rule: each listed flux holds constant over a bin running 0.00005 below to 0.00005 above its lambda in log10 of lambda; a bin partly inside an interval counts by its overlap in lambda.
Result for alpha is 178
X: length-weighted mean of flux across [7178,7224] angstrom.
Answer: 182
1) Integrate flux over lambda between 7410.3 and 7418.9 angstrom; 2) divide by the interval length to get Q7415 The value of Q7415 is 175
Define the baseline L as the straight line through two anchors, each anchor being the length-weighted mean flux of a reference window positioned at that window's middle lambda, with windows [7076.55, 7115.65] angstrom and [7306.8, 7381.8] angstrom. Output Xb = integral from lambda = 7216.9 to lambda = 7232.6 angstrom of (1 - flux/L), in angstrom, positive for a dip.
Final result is 0.1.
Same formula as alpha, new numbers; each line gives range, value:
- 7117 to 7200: 182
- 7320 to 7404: 178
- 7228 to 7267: 180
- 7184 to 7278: 181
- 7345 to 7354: 177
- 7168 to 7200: 184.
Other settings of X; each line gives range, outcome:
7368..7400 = 175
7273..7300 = 178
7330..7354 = 179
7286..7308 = 176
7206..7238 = 181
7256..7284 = 182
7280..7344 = 177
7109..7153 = 183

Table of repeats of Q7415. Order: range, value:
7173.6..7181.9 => 182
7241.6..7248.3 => 176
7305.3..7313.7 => 178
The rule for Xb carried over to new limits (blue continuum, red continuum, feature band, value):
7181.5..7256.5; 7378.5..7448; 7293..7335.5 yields 0.4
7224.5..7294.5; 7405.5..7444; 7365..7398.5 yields 0.2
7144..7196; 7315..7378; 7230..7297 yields 0.3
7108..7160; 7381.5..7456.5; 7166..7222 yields -0.4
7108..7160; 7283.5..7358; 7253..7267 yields -0.1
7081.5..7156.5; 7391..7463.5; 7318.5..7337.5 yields 0.4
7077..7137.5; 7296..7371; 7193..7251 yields 0.1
